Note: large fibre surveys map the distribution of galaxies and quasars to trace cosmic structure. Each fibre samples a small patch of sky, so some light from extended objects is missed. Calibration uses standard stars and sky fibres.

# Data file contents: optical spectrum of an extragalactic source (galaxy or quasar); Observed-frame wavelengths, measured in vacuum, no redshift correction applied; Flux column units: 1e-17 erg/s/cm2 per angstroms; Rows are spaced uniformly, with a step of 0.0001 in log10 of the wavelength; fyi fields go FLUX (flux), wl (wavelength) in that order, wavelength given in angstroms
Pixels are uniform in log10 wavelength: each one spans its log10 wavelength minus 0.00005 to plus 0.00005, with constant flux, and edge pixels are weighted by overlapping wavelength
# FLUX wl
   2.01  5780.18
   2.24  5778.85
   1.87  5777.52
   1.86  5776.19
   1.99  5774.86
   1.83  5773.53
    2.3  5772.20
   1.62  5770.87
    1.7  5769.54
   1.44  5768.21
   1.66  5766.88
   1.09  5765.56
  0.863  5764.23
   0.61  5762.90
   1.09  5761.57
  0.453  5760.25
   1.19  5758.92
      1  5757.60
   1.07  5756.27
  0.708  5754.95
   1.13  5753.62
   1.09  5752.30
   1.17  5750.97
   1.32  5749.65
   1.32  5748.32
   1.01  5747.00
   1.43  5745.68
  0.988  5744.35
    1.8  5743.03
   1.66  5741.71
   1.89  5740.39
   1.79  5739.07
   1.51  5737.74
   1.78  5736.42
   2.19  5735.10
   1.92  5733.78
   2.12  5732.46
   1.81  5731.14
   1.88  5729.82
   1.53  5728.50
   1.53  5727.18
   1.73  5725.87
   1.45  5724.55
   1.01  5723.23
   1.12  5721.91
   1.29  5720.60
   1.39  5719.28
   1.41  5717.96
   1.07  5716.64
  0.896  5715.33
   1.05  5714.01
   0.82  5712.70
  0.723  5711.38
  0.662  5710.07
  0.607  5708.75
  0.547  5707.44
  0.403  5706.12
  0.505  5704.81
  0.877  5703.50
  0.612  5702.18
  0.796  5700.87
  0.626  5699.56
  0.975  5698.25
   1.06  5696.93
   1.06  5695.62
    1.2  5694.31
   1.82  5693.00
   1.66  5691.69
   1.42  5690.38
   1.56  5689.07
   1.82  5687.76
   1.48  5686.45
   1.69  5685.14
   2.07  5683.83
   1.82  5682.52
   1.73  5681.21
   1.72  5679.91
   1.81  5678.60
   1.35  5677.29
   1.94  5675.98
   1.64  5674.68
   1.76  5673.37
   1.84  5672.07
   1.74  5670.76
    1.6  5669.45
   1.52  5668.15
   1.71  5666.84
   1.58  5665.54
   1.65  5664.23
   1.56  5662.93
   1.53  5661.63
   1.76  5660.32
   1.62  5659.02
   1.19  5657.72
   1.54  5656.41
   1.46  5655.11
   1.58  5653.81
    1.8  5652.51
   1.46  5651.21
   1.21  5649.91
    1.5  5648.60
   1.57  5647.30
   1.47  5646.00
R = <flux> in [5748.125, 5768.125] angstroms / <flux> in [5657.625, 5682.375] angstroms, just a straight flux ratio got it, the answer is 0.6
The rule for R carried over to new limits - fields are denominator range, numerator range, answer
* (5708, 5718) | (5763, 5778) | 1.85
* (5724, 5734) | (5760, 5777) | 0.83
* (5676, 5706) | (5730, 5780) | 1.10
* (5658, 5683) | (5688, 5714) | 0.57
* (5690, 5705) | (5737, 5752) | 1.35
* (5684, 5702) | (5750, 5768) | 0.78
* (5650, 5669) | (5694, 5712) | 0.48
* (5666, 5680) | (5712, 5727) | 0.72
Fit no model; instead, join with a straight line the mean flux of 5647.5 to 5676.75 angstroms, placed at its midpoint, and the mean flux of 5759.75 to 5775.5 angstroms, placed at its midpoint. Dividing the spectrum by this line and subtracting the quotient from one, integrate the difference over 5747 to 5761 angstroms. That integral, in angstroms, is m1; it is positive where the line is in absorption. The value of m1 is 3.7 angstroms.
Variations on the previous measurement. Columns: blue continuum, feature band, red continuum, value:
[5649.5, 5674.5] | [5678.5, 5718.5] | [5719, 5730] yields 8.86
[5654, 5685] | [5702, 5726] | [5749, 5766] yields 6.48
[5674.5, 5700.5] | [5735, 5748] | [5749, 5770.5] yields -3.86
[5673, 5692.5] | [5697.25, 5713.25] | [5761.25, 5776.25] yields 9.33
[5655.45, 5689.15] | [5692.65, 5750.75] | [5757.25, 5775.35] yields 9.02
